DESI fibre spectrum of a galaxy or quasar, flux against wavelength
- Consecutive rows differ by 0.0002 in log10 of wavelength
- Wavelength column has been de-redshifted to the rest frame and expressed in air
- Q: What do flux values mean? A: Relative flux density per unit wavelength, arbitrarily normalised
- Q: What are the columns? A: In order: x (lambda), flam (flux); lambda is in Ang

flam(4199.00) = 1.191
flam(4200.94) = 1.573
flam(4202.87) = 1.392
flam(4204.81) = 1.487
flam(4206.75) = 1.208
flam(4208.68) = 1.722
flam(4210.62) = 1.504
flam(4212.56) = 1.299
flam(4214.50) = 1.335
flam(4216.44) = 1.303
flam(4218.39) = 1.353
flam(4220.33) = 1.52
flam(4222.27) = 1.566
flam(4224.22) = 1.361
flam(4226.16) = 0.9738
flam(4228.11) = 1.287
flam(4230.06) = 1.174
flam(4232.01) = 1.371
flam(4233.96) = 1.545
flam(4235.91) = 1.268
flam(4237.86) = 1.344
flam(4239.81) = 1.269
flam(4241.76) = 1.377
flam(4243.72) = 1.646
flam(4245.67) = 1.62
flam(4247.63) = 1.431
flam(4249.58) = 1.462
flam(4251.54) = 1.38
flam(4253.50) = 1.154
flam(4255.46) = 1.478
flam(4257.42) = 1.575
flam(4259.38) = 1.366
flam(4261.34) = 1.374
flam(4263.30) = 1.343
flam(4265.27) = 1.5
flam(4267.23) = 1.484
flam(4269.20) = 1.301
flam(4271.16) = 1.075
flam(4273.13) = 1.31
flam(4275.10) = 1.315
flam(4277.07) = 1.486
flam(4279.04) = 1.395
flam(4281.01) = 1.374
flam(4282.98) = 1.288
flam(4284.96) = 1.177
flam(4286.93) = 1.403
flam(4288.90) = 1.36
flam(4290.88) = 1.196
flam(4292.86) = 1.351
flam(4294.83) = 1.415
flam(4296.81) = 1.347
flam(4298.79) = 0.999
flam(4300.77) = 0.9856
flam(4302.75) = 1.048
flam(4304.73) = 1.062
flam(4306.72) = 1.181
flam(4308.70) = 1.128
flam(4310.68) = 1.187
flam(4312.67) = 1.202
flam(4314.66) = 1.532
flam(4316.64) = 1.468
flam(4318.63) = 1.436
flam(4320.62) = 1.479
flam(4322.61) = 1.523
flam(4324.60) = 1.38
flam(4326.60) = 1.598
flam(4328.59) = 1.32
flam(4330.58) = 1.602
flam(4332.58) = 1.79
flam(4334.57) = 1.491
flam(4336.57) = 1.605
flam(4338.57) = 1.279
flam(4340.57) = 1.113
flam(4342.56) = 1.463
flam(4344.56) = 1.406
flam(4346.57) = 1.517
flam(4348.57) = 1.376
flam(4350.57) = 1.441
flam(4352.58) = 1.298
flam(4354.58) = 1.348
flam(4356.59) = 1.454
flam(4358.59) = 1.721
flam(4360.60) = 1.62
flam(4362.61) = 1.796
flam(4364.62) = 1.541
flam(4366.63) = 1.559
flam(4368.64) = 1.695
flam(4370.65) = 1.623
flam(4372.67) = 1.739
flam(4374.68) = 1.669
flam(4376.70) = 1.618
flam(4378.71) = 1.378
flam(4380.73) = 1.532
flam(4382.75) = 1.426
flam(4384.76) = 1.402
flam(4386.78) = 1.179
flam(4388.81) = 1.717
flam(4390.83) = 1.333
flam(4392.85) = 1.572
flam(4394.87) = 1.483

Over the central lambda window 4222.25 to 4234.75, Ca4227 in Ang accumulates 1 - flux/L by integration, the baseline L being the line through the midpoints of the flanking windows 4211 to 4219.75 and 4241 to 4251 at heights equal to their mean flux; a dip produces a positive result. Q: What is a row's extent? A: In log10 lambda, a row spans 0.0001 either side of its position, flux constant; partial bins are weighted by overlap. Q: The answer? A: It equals 1.0 Ang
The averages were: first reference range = 1.34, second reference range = 1.5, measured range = 1.3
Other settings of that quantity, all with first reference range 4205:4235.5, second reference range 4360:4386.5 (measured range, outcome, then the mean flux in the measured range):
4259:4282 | 1.2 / 1.36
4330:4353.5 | 1.3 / 1.45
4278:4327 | 6.0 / 1.3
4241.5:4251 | -0.7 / 1.51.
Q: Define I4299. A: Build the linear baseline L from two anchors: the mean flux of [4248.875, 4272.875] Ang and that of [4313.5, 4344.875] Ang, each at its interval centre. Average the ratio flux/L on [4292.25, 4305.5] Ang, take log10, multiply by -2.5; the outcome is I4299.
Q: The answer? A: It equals 0.21 mag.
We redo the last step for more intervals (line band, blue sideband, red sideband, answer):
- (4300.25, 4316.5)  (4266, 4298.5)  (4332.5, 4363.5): 0.17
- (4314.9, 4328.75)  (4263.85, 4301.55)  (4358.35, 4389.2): -0.04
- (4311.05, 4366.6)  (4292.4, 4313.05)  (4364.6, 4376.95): -0.04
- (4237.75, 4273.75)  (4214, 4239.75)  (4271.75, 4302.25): -0.07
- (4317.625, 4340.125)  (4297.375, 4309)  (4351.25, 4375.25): -0.16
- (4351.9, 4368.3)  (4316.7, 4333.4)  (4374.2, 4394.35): -0.04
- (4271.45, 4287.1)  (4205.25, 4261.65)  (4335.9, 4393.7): 0.08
